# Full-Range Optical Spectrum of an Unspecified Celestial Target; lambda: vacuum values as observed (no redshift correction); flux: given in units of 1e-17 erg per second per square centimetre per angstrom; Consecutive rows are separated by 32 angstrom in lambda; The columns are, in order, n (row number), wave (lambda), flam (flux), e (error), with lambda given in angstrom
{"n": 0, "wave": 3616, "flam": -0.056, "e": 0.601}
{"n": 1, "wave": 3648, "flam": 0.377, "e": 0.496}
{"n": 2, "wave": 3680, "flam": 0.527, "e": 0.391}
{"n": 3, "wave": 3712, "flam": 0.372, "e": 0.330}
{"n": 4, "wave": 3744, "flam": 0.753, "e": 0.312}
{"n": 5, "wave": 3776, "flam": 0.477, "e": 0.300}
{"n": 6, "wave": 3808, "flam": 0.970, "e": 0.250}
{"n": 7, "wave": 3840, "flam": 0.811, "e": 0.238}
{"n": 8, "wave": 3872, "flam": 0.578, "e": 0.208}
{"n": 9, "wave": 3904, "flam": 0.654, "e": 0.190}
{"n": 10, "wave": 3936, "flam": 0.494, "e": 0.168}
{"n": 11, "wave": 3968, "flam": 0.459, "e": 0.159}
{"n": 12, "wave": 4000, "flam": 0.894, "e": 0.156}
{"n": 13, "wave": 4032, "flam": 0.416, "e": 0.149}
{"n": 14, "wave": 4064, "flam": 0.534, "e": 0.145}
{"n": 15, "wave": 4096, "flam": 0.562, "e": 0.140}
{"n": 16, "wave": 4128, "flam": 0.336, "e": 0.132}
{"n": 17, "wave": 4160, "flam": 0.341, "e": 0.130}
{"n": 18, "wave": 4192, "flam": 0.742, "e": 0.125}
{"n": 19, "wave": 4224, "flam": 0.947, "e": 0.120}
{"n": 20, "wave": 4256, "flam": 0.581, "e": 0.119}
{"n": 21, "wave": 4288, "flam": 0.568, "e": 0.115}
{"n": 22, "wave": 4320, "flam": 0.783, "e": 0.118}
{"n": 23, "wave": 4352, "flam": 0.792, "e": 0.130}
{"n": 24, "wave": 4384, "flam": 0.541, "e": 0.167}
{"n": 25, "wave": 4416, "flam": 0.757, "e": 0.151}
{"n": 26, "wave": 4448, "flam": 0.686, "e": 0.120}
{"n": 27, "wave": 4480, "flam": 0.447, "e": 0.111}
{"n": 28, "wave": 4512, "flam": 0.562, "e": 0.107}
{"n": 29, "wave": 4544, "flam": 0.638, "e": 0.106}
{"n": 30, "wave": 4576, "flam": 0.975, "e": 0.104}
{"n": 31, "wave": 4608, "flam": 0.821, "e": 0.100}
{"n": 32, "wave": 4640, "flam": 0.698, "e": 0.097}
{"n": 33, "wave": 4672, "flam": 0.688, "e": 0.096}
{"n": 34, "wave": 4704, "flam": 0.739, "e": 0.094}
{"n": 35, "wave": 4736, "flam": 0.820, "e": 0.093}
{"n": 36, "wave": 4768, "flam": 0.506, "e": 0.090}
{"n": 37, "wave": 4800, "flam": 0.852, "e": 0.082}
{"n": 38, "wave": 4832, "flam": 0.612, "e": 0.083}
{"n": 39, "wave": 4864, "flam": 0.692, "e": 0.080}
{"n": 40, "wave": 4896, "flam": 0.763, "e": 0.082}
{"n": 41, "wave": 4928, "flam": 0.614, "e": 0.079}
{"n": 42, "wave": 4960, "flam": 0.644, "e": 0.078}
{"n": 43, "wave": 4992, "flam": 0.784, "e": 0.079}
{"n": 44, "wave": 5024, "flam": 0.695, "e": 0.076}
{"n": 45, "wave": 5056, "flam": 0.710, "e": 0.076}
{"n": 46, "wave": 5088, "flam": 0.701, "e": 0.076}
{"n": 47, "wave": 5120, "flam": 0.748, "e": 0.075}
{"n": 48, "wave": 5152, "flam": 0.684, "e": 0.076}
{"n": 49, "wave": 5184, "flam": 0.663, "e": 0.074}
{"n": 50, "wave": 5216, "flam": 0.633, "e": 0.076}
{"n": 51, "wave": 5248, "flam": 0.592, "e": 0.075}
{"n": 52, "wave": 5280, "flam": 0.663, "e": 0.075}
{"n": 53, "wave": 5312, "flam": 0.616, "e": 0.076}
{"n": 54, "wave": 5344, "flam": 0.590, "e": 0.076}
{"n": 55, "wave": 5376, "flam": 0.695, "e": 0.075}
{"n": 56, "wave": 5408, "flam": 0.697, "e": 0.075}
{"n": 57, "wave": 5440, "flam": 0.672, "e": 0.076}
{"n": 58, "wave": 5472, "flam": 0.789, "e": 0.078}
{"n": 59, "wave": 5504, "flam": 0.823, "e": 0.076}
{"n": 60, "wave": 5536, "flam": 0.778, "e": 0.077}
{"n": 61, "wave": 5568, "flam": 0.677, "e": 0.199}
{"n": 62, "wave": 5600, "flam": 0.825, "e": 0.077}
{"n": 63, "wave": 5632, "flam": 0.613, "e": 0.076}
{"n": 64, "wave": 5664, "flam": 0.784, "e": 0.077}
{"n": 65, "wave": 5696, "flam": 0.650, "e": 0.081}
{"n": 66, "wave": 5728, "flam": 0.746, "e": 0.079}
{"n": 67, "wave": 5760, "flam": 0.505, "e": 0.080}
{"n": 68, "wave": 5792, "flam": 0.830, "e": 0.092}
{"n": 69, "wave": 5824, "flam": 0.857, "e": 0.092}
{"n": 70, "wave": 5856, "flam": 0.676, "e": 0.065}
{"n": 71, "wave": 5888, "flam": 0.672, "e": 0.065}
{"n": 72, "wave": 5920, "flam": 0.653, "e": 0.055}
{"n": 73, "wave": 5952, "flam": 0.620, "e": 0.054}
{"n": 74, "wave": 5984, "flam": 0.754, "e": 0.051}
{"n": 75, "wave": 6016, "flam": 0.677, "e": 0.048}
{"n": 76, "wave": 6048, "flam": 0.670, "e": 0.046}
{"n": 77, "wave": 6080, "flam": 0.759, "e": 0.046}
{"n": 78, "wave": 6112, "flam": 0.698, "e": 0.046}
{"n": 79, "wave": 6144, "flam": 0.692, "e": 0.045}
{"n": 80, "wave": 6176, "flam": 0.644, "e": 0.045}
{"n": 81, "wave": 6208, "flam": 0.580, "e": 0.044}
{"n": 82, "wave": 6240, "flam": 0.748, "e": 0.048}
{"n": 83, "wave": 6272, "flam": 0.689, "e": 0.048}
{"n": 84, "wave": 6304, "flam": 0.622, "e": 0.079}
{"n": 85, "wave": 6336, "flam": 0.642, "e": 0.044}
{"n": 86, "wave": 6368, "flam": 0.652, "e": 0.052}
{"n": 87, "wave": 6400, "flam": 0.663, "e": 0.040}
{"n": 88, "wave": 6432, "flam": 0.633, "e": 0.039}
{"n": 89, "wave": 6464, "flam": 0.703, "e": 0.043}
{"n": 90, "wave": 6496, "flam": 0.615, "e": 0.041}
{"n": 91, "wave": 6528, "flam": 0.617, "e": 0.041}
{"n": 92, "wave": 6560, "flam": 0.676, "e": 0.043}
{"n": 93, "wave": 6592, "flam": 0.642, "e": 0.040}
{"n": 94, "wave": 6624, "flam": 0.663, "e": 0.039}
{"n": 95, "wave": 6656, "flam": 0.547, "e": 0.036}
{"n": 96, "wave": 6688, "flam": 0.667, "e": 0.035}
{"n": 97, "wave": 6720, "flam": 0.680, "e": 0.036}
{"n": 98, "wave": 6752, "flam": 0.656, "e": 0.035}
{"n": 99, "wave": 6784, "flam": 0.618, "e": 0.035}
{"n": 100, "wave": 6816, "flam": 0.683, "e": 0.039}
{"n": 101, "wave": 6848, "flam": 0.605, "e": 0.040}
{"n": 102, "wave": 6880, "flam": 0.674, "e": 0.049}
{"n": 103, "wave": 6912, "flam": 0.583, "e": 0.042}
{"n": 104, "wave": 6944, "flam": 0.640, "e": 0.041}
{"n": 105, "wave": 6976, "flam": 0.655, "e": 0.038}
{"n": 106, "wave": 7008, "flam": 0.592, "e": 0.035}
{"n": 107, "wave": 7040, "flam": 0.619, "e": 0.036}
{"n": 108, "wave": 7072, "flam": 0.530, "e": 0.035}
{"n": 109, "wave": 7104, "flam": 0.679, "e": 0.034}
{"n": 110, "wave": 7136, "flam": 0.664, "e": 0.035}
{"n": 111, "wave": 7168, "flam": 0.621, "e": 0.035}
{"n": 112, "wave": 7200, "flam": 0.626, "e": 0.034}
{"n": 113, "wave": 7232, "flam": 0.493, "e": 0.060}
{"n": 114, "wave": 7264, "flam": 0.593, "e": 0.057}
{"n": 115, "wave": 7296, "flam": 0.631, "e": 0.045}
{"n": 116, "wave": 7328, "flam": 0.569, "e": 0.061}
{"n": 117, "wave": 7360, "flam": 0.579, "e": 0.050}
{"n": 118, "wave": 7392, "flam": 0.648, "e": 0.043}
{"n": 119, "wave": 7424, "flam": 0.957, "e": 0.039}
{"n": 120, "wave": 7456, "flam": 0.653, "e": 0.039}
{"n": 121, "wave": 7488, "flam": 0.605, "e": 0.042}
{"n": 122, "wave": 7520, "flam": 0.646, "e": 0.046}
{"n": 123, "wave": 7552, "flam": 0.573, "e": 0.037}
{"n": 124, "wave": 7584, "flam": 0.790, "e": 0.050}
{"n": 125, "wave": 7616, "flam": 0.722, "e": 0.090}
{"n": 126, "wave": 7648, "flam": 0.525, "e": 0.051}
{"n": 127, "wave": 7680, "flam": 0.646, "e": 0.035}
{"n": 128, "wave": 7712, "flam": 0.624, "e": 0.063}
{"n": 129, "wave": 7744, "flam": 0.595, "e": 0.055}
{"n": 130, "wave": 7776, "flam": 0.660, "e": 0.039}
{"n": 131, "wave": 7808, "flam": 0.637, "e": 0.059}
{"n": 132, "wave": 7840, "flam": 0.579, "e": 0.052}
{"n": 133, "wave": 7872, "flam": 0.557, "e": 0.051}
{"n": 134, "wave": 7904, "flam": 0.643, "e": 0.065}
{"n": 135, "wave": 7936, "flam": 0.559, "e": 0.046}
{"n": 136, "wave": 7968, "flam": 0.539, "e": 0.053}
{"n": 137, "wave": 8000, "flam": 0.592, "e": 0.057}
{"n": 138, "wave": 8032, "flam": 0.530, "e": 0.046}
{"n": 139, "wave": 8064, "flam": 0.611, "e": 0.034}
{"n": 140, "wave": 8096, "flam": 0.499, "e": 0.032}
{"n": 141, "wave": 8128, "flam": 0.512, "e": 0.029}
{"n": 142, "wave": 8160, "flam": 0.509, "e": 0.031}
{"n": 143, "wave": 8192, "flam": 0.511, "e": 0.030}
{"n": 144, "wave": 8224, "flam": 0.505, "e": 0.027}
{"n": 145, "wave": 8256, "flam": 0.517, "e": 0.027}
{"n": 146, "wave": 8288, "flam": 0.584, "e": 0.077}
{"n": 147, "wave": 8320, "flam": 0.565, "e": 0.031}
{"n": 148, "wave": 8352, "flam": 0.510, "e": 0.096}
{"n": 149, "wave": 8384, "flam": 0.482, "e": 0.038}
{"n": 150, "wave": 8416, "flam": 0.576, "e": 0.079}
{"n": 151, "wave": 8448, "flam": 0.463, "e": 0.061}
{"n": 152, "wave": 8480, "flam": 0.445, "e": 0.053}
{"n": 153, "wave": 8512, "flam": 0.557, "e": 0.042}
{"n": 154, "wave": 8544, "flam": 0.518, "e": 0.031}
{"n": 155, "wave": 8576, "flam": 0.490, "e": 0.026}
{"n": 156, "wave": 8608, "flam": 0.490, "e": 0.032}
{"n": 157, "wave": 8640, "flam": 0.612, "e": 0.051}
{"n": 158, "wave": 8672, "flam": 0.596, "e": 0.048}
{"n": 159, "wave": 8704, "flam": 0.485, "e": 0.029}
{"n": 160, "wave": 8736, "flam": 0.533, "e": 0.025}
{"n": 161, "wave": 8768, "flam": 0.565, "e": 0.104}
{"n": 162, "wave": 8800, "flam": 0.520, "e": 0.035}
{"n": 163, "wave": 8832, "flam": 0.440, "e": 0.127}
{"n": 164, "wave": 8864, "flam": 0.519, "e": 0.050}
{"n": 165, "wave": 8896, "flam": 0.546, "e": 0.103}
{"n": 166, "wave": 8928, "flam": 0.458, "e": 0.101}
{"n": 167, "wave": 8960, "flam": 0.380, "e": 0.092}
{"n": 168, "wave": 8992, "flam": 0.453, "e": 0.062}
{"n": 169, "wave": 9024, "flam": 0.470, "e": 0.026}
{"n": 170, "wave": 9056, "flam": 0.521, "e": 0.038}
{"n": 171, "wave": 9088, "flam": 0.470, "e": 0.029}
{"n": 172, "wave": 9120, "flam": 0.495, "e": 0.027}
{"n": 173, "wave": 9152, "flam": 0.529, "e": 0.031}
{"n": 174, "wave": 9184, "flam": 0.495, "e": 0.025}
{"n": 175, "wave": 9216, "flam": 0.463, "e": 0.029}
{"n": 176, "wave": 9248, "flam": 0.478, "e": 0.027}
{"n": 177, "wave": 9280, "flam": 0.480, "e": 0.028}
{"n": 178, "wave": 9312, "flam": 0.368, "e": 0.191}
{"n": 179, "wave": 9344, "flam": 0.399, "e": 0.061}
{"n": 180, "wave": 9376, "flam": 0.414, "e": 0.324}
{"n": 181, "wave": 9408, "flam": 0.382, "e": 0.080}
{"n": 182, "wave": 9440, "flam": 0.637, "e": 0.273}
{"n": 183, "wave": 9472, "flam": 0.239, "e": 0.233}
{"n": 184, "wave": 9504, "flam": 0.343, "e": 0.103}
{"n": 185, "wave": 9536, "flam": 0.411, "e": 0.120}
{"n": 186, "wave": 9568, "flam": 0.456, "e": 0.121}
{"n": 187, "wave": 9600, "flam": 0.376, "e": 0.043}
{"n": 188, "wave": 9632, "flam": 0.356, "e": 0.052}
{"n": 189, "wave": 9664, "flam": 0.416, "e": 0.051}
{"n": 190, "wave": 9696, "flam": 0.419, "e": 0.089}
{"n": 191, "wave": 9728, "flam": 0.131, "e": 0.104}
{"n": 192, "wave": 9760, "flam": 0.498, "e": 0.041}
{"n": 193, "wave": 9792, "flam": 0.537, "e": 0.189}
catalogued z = 0.13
